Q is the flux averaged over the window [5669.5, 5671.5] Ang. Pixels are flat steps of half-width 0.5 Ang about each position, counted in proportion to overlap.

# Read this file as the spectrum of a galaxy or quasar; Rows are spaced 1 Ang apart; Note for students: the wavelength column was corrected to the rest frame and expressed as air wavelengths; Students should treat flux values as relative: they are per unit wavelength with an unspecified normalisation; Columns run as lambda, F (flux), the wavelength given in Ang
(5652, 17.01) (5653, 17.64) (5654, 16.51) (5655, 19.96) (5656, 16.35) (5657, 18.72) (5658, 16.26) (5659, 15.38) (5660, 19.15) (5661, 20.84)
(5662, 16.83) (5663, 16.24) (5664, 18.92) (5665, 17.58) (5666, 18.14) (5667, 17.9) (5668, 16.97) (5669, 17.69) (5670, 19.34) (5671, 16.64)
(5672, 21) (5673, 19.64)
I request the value 18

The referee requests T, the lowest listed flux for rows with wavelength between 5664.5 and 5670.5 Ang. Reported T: 16.97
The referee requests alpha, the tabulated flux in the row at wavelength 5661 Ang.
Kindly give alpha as 20.84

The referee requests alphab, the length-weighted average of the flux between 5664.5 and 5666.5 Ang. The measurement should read 17.9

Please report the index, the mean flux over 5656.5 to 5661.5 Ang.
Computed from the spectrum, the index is 18.1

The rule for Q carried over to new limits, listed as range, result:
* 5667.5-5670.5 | 18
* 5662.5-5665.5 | 17.6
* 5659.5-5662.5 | 18.9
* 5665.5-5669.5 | 17.7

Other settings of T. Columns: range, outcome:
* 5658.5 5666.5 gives 15.38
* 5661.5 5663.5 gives 16.24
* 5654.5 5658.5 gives 16.26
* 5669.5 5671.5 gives 16.64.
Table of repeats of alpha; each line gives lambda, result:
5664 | 18.92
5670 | 19.34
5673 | 19.64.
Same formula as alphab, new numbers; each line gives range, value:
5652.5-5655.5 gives 18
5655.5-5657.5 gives 17.5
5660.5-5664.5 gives 18.2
